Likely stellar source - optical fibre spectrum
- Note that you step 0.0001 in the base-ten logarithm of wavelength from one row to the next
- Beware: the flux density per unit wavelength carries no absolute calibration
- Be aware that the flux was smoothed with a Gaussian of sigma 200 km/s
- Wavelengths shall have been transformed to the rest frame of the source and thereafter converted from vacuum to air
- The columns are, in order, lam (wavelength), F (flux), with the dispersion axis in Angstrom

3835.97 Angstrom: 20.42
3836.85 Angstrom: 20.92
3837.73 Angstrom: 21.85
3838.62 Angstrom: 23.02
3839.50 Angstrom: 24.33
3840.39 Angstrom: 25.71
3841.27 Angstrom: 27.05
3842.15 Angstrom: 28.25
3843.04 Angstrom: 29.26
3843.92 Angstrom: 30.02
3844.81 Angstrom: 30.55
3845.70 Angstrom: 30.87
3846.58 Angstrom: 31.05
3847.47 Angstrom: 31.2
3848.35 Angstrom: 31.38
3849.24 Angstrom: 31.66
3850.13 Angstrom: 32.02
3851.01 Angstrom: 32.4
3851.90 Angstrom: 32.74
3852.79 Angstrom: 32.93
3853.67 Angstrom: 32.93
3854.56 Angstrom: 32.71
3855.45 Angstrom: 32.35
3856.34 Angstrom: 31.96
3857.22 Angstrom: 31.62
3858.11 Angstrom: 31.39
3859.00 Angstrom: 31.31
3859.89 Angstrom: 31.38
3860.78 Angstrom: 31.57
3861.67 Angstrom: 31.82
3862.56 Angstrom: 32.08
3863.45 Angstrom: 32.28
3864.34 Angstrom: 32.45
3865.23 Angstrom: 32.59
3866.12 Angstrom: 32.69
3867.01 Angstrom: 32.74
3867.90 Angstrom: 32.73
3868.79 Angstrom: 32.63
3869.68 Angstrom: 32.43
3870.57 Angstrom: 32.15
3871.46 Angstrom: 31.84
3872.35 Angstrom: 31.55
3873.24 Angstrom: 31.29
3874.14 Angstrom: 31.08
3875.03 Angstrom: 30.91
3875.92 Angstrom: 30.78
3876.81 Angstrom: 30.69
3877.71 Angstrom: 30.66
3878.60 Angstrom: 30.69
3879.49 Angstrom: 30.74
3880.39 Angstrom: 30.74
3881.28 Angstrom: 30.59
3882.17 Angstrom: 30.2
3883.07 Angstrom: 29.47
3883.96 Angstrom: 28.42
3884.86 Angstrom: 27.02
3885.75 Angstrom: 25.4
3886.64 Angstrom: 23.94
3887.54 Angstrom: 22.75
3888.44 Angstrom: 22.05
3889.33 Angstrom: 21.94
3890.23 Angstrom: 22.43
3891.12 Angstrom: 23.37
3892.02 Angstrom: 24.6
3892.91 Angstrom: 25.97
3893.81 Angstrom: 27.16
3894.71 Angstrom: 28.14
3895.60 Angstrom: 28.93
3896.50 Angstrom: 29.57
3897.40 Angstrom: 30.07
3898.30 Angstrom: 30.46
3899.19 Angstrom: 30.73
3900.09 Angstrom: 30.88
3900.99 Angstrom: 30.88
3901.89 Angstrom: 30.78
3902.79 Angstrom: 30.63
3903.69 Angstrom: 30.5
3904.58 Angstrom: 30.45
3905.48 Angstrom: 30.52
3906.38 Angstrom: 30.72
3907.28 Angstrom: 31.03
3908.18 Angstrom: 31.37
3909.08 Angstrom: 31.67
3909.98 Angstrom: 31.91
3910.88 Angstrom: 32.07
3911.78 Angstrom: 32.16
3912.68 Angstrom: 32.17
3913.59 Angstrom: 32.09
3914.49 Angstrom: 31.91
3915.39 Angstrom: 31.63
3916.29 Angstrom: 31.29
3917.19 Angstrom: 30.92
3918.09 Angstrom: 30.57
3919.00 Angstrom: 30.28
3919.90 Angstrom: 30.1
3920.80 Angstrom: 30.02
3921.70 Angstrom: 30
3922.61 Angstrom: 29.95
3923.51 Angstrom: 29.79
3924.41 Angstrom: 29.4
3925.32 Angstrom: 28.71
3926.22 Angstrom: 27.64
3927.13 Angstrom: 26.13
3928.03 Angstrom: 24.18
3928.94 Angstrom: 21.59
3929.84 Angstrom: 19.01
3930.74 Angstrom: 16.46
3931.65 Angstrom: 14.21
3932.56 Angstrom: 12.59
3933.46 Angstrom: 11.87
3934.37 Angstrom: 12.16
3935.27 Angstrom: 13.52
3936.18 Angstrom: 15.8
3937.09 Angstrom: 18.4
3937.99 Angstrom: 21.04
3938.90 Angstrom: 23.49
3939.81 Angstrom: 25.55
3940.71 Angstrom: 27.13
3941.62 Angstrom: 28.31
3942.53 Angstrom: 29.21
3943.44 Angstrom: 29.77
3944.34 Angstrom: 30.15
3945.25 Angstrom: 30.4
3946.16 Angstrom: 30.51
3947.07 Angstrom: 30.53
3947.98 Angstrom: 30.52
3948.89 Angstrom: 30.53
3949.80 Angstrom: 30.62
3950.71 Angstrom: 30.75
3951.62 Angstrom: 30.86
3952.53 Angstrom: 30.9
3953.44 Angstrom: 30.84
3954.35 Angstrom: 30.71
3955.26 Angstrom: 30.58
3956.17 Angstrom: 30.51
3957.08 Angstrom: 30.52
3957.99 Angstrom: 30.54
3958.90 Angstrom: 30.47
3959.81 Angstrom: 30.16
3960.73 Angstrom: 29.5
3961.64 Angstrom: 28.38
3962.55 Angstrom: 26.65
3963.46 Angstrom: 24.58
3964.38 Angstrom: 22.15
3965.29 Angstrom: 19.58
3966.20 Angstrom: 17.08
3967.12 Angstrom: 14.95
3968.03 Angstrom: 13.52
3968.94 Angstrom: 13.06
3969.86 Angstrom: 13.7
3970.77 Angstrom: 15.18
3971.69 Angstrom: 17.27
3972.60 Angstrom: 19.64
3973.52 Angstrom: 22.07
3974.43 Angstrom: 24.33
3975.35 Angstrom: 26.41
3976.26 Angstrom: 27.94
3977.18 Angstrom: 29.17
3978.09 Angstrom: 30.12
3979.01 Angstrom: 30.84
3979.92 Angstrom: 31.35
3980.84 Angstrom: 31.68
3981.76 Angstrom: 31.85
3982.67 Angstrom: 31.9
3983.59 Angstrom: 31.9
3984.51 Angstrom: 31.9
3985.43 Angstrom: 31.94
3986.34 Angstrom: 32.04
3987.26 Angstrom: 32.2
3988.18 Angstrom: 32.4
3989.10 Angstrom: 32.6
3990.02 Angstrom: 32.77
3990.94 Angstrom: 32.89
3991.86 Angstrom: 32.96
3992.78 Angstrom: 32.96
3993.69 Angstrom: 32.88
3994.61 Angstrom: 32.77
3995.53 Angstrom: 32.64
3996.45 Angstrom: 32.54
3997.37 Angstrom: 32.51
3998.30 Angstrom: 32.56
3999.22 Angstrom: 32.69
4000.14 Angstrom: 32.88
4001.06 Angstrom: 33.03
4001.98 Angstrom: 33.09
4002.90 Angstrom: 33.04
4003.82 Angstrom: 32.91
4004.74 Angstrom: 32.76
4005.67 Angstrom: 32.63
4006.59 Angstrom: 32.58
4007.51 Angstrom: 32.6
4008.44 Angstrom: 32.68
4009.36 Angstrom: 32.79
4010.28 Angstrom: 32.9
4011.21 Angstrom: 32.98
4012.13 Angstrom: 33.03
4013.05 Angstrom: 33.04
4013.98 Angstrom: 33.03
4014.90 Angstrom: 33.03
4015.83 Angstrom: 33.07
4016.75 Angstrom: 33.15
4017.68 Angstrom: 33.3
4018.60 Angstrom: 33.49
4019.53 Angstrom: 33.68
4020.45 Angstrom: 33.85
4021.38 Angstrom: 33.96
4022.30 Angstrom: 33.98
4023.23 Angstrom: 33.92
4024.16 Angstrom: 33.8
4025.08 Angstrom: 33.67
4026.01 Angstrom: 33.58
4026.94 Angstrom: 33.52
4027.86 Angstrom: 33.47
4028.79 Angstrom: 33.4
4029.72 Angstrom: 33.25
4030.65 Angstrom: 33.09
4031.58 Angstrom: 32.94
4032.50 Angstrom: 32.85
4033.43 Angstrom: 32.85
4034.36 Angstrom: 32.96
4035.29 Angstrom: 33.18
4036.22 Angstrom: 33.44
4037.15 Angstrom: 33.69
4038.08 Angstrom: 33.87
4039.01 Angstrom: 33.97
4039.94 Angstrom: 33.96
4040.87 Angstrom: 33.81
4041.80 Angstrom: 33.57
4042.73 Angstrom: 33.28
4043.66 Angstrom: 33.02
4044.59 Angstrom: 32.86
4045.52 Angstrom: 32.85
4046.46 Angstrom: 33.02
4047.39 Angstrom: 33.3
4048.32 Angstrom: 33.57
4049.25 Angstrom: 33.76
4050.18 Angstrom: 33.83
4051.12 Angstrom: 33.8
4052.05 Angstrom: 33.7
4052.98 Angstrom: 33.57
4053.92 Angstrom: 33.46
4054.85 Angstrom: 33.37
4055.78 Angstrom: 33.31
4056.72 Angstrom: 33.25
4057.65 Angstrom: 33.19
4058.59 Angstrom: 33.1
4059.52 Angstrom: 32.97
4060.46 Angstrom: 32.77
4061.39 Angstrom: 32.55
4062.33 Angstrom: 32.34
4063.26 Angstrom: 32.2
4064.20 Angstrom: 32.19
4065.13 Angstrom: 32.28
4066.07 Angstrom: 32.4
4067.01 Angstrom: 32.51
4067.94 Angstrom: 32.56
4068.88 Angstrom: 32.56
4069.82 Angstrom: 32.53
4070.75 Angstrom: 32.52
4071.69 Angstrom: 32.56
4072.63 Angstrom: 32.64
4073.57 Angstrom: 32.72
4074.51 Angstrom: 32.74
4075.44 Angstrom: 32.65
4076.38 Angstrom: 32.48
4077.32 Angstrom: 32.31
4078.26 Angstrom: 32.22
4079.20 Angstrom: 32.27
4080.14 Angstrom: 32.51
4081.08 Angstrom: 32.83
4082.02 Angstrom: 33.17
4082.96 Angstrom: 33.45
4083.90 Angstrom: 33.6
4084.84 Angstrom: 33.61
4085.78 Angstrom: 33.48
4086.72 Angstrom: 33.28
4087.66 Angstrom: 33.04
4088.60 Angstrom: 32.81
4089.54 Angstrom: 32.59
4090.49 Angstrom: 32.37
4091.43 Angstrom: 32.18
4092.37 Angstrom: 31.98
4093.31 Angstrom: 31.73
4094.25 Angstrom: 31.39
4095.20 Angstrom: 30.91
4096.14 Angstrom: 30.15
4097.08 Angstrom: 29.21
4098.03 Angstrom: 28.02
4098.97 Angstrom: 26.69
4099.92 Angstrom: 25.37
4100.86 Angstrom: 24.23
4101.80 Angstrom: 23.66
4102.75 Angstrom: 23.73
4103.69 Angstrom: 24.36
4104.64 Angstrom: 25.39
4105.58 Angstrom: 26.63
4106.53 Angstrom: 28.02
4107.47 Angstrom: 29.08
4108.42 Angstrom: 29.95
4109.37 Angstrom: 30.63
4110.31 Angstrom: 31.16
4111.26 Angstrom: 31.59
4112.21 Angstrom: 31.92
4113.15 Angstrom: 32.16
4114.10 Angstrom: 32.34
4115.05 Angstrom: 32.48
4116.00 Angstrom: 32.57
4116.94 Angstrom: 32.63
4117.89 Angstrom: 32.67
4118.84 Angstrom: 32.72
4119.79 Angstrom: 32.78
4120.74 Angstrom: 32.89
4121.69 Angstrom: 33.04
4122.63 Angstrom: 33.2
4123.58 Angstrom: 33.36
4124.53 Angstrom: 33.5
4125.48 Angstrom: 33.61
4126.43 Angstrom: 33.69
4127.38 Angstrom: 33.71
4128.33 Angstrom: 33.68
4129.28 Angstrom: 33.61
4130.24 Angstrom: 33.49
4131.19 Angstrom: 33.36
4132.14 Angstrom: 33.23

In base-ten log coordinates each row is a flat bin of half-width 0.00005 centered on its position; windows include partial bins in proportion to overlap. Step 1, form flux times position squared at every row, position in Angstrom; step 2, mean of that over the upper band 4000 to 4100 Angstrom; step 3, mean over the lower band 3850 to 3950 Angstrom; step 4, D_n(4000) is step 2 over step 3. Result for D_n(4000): 1.24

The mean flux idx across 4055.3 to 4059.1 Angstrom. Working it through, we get 33.2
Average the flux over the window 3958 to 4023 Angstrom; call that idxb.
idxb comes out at 29.6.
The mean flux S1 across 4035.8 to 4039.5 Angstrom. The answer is 33.7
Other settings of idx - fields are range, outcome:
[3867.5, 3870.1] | 32.6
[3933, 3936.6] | 13.3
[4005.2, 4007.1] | 32.6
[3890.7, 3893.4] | 24.7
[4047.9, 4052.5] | 33.7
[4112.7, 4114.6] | 32.2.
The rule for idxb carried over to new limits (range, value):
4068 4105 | 30.9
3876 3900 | 27.7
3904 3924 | 31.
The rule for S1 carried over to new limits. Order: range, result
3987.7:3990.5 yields 32.5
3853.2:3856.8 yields 32.6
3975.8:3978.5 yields 29.1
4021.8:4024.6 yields 33.9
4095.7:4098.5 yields 29.1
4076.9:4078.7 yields 32.2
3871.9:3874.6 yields 31.3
